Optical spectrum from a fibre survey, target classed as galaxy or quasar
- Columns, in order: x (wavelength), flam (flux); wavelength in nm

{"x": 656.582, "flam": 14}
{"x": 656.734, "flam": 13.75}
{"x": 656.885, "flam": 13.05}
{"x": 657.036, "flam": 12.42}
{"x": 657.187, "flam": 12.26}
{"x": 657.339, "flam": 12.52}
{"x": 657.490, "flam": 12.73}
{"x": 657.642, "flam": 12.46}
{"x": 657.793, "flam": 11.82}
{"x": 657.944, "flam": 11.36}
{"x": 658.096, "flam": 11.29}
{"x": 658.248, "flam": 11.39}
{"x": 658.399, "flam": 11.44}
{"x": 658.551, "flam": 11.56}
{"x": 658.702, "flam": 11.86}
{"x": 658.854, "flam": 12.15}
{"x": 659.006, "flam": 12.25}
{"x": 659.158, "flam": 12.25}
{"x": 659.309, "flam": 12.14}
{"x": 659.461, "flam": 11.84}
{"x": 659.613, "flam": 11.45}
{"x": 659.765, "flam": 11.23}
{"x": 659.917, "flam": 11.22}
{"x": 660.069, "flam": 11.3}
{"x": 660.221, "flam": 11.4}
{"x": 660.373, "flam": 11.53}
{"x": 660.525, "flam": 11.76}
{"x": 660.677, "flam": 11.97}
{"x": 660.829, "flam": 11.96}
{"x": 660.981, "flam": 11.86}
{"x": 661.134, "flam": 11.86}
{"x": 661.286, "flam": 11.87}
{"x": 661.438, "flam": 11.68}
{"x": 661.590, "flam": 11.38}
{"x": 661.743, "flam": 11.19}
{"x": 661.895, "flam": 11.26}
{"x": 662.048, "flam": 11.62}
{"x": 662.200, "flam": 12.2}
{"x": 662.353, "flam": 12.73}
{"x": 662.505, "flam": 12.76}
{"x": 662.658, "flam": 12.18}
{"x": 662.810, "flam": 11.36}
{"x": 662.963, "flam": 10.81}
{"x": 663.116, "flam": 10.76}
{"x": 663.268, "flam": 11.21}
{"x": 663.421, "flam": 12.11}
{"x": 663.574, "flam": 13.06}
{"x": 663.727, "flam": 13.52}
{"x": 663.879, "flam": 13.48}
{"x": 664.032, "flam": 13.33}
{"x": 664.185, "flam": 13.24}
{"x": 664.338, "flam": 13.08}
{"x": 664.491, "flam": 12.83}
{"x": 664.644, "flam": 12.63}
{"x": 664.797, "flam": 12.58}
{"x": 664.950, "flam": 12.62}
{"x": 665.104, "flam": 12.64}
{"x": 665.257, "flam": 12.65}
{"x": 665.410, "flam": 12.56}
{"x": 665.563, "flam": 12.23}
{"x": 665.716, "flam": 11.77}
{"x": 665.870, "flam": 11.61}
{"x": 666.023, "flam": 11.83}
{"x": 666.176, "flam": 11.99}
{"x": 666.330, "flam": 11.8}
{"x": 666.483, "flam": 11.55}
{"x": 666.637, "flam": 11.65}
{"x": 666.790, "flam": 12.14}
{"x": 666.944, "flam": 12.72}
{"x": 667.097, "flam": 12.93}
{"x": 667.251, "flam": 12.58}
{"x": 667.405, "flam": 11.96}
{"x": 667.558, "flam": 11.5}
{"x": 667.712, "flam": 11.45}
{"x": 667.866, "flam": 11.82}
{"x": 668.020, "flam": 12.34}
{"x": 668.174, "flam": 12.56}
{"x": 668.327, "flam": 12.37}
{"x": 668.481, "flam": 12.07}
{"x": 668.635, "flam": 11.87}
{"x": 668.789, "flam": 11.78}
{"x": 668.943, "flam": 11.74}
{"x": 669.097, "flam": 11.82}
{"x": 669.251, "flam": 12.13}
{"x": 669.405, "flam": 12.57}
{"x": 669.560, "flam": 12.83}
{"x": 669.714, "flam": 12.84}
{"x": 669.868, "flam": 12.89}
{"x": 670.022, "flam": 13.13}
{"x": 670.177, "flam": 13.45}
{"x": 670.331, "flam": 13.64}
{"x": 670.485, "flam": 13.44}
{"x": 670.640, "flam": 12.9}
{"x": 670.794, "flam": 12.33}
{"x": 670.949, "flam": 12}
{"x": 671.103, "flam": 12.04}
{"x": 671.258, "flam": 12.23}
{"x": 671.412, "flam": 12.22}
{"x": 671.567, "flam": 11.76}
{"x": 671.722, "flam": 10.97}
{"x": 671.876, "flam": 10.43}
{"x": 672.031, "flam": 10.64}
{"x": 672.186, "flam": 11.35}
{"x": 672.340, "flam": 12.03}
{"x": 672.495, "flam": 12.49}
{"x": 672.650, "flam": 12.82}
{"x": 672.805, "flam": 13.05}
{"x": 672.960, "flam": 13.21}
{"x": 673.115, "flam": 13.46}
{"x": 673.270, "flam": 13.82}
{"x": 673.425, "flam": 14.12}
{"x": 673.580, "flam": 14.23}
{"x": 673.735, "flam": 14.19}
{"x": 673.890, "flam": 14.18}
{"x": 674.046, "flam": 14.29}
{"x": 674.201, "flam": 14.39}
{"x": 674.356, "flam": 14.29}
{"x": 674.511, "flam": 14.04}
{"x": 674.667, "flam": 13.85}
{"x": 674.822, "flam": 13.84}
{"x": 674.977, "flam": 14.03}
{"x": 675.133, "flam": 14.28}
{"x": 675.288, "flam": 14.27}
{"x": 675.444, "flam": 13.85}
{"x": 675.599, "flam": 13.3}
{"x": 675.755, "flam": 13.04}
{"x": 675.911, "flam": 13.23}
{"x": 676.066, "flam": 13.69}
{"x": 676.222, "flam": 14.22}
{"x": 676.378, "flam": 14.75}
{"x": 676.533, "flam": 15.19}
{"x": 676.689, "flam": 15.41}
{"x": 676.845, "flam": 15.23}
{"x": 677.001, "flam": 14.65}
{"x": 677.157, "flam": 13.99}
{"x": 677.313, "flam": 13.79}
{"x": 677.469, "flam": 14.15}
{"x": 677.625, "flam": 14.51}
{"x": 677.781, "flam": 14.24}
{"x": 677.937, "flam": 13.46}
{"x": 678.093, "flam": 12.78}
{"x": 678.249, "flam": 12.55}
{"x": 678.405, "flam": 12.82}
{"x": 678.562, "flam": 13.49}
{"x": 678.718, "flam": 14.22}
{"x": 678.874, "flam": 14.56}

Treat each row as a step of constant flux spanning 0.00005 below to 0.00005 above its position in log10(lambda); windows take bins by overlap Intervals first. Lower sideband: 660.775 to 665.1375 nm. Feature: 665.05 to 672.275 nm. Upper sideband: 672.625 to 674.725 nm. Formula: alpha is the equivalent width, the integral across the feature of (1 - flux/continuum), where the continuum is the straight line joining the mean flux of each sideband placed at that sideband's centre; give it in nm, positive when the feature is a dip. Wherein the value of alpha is 0.51 nm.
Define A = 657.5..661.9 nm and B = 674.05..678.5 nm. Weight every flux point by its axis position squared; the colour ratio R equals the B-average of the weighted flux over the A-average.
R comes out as 1.3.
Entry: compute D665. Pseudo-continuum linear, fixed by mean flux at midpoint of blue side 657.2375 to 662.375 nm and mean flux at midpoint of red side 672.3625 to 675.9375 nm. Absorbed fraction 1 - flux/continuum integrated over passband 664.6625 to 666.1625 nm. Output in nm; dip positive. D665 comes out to 0.03 nm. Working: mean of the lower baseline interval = 11.8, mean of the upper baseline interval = 13.7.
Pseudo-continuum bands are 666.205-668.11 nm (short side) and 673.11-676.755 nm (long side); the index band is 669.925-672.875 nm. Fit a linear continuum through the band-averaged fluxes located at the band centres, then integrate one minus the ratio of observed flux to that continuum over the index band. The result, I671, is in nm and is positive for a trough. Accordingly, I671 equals 0.20 nm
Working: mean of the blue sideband 12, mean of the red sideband 14.1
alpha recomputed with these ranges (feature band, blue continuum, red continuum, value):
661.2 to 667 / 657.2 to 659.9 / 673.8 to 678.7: 0.16 nm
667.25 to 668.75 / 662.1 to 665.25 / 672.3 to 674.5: 0.11 nm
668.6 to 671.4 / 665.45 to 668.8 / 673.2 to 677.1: 0.06 nm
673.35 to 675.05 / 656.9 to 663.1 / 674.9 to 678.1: -0.04 nm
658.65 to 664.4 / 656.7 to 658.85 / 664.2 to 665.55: 0.21 nm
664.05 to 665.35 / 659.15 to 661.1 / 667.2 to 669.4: -0.10 nm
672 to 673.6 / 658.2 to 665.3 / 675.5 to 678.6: 0.07 nm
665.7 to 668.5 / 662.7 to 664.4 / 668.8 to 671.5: 0.10 nm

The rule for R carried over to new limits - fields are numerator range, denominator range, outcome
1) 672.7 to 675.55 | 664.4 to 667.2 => 1.17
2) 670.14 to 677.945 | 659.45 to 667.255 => 1.15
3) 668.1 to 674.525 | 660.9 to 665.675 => 1.07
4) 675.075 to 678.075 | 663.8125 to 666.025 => 1.16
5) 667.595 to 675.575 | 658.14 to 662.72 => 1.13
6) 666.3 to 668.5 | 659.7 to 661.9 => 1.07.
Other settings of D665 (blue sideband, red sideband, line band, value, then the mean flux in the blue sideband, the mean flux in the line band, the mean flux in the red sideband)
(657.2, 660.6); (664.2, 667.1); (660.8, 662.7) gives 0.02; 11.8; 11.9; 12.3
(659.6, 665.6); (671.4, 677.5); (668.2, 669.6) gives 0.08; 12.1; 12.1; 13.5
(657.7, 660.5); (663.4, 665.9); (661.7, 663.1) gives 0.06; 11.6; 11.8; 12.7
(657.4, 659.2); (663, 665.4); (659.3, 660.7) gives 0.06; 11.9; 11.5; 12.6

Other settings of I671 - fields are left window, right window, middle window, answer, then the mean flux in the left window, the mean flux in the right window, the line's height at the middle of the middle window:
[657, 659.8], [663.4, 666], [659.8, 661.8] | 0.10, 11.9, 12.7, 12.2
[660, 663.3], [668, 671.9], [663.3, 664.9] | -0.14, 11.7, 12.3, 11.9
